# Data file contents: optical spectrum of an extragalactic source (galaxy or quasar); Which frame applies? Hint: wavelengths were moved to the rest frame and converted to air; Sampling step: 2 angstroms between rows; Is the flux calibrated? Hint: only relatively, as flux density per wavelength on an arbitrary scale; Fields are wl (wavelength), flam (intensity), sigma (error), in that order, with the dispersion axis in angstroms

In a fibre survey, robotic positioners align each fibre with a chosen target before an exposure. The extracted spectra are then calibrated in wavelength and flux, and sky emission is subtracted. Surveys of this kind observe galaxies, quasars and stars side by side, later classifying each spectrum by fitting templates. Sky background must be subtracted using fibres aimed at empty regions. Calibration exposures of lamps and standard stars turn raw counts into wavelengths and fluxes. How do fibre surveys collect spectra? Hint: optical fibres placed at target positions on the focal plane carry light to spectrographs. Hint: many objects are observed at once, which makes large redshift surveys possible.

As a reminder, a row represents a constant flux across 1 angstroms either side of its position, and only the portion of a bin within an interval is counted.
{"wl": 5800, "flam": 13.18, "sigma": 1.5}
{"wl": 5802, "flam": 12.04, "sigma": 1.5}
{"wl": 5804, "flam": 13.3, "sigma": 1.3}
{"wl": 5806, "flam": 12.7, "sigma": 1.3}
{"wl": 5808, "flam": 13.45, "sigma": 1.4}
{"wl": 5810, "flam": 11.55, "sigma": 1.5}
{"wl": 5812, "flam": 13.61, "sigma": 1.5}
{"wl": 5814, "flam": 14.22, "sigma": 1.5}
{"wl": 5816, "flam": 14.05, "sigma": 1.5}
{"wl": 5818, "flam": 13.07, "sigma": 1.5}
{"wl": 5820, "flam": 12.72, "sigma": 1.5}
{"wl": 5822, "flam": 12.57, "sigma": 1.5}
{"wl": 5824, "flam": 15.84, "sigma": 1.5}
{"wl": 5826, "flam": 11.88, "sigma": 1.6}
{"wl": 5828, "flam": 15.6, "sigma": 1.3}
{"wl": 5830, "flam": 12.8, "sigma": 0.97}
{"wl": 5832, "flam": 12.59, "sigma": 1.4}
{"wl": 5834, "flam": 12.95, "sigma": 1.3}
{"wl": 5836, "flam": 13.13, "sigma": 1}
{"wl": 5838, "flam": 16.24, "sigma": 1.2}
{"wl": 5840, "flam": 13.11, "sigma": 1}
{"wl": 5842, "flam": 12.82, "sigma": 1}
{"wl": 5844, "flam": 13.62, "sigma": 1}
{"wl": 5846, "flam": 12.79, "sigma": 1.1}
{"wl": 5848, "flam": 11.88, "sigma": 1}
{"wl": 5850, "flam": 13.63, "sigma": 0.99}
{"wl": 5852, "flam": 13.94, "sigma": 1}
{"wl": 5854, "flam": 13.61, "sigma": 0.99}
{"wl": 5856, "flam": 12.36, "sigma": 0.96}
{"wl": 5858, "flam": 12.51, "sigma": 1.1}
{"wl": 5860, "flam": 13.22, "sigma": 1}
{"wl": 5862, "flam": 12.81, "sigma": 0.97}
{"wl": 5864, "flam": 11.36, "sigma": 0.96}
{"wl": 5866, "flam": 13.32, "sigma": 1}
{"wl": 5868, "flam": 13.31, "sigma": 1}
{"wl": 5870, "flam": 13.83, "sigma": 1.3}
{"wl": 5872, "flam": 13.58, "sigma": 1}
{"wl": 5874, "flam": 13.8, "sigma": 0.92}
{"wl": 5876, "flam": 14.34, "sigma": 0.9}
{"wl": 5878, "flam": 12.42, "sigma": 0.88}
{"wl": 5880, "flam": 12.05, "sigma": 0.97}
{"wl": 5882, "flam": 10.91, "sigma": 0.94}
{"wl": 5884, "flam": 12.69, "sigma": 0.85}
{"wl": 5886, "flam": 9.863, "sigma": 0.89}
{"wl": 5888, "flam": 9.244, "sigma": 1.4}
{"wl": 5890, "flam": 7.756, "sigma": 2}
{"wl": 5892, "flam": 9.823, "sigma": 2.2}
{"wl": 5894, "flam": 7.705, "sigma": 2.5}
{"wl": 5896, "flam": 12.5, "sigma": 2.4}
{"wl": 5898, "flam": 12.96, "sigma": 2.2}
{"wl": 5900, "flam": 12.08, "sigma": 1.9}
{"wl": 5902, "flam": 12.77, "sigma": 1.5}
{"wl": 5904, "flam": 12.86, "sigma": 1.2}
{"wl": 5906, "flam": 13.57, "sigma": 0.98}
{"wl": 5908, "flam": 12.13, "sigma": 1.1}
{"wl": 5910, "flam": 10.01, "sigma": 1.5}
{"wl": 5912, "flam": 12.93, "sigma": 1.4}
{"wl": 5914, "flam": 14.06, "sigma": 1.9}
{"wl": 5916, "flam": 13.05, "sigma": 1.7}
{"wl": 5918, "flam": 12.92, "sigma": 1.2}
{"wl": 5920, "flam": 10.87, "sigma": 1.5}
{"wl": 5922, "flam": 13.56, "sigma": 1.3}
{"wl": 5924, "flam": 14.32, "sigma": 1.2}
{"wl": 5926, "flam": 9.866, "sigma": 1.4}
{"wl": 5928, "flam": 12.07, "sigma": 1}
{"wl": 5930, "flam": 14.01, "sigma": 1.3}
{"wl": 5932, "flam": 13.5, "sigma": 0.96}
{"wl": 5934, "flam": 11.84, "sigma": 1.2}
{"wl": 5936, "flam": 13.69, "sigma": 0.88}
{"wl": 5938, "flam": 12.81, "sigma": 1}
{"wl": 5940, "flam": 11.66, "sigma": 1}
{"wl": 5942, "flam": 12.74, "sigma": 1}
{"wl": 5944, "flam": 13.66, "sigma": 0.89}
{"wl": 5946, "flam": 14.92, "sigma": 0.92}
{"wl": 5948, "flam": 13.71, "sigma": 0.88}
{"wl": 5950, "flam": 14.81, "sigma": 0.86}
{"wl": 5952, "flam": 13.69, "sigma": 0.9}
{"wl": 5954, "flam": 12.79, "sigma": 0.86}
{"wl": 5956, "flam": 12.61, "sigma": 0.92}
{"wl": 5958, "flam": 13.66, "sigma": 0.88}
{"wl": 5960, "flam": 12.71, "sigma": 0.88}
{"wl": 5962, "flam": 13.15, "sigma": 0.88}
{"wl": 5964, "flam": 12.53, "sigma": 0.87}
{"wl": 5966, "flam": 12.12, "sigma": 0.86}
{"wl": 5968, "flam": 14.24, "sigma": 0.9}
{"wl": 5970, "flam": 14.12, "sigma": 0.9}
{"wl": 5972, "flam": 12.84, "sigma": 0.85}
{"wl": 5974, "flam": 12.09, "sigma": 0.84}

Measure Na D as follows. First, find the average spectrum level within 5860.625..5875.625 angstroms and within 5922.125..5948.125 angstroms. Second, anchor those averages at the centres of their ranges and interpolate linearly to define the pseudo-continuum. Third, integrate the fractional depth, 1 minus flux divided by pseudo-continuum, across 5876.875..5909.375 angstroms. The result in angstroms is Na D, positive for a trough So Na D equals 4.4 angstroms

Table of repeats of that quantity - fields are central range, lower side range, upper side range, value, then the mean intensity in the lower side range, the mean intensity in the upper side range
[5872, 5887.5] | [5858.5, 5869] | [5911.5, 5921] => 0.6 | 12.8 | 12.8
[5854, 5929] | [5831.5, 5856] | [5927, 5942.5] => 5.1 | 13.3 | 12.8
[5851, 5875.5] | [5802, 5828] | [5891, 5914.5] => -1.2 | 13.3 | 11.9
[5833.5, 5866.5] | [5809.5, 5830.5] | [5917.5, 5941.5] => 0.3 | 13.5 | 12.6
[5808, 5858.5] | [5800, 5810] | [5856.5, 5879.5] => -1.6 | 12.8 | 13.1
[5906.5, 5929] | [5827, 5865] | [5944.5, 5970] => 1.7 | 13.2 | 13.4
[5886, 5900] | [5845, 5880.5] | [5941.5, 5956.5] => 3.3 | 13.1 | 13.7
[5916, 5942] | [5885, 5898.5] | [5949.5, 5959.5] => -1.4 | 9.87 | 13.4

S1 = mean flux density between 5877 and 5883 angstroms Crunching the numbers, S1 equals 11.8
